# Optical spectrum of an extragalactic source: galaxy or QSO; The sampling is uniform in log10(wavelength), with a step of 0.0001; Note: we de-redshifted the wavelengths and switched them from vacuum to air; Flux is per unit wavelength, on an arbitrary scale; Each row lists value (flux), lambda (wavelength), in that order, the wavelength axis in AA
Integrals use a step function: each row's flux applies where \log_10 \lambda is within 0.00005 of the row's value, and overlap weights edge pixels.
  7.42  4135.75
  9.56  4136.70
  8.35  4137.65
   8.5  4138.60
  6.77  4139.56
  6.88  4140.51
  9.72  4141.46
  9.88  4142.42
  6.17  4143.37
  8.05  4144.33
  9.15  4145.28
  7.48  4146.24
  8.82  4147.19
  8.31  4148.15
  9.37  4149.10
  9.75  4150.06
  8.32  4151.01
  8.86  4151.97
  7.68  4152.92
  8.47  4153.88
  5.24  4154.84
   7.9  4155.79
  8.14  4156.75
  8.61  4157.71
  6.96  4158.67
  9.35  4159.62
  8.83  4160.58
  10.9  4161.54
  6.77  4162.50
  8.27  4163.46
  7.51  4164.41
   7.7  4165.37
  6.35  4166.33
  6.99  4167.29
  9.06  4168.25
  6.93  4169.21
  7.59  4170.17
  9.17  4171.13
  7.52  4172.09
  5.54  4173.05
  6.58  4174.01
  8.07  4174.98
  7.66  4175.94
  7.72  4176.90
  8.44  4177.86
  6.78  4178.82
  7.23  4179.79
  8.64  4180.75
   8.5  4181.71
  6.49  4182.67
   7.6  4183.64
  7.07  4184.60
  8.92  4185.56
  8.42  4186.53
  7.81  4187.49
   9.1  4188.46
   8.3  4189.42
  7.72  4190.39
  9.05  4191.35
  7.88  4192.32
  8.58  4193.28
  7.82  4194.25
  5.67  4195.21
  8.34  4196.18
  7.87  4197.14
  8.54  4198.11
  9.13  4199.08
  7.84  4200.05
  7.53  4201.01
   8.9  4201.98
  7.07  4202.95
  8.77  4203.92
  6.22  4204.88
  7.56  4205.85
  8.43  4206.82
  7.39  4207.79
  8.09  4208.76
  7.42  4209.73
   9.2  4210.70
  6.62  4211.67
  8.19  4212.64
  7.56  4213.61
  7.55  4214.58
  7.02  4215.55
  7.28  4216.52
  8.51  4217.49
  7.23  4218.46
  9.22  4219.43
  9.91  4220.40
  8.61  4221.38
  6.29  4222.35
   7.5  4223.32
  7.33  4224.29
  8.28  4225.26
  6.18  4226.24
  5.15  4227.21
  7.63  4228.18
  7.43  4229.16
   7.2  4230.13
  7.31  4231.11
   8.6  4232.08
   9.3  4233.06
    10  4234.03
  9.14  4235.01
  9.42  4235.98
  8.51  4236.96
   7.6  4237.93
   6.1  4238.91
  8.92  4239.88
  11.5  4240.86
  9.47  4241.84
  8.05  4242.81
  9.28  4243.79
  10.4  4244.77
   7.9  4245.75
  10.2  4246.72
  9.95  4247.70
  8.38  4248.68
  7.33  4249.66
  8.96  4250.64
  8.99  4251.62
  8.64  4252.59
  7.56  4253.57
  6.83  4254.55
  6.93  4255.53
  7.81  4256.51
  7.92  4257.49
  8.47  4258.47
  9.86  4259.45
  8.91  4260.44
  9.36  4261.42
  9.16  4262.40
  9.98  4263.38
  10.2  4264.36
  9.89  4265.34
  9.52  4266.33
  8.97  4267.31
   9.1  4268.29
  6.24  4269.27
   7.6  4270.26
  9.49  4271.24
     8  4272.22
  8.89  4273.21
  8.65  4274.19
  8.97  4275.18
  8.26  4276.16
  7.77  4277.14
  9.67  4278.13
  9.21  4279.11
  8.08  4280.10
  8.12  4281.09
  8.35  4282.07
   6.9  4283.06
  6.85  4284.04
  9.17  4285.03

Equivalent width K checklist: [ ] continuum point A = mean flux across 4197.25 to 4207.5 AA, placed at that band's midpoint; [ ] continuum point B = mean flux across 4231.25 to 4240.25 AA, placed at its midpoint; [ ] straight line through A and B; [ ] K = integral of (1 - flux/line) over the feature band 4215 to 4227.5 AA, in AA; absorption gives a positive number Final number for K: 1.0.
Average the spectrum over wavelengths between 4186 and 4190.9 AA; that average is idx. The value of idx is 8.27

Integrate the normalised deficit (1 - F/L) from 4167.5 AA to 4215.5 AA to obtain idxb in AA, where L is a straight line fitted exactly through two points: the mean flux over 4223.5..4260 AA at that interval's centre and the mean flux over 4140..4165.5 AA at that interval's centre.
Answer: 2.7 AA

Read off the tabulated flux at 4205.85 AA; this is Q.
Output 7.56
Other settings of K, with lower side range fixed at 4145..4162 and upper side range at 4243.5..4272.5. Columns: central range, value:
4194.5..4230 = 3.7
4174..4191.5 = 1.2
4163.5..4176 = 1.5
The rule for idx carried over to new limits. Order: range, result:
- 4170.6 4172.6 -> 8.29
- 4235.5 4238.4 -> 8.52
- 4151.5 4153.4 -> 8.29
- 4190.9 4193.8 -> 8.48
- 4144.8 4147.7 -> 8.48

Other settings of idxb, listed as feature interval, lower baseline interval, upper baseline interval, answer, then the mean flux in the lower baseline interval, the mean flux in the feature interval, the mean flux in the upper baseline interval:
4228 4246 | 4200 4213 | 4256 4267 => -0.2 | 7.8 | 8.64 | 9.18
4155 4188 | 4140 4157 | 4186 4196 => 1.3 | 8.23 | 7.8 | 8.04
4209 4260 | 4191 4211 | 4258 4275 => 1.6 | 7.95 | 8.21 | 8.95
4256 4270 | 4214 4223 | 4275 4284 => -1.3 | 7.95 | 8.93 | 8.28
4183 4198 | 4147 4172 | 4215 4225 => 0.0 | 8.13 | 8.01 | 7.9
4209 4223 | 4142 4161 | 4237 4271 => 1.1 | 8.26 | 7.9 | 8.71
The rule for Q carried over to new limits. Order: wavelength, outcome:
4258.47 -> 8.47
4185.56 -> 8.92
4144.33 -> 8.05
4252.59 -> 8.64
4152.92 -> 7.68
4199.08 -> 9.13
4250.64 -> 8.96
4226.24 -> 6.18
